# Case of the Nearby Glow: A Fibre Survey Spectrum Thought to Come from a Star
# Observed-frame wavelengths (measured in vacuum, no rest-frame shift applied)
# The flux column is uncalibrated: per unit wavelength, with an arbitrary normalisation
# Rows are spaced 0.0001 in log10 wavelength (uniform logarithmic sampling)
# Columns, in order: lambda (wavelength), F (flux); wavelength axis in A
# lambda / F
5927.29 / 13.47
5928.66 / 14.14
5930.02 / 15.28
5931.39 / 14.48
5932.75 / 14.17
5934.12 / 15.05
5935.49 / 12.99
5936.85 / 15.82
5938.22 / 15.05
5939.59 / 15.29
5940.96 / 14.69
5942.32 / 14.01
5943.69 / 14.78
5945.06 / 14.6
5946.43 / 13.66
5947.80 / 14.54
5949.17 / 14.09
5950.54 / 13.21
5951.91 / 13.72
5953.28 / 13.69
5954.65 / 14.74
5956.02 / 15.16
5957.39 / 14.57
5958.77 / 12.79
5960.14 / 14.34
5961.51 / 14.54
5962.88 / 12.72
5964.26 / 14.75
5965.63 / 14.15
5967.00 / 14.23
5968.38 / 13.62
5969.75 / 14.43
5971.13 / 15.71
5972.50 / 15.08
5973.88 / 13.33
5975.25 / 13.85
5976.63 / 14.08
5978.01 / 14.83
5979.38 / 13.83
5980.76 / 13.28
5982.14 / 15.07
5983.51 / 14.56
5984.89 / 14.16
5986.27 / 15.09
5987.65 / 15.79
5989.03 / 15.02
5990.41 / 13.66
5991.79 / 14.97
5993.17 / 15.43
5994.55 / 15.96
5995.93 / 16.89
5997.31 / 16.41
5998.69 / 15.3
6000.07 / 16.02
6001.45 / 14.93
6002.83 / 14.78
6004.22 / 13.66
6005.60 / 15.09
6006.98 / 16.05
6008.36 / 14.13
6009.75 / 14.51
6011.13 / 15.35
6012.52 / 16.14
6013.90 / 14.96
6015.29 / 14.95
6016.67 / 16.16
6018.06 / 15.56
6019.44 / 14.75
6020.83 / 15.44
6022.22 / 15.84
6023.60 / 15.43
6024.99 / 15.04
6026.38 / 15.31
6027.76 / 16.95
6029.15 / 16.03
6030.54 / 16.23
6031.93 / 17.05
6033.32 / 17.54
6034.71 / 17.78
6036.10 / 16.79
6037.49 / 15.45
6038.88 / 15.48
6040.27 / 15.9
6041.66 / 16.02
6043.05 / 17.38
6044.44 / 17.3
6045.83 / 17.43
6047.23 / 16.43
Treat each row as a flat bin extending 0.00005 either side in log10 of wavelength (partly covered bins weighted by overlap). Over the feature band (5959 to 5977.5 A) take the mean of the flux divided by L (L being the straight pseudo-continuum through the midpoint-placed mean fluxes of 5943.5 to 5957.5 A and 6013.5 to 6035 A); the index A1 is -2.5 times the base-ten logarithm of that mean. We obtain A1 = 0.03 mag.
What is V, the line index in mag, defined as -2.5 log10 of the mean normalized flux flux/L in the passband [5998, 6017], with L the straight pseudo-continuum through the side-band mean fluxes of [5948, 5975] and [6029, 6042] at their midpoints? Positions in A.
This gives 0.032 mag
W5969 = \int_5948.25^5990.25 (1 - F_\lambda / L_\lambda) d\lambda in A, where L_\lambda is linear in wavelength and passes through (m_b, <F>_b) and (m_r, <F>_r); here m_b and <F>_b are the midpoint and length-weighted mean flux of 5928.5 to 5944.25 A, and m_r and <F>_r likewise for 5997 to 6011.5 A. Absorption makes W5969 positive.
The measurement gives 1.7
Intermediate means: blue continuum 14.7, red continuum 15.1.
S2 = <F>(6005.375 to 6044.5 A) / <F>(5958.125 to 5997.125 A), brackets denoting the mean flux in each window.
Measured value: 1.1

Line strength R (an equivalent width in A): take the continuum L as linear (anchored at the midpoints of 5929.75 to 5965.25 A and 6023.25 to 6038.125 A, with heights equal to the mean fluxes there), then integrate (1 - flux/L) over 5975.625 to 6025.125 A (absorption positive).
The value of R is 1.7 A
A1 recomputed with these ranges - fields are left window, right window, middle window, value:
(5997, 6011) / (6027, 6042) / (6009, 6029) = 0.02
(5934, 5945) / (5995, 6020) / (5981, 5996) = 0.01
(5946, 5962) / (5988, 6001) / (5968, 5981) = 0.04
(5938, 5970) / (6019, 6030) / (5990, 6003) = -0.03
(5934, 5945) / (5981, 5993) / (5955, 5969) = 0.05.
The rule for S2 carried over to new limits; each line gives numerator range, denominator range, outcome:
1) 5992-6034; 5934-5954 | 1.09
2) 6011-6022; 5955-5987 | 1.08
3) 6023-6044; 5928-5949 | 1.12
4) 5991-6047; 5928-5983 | 1.10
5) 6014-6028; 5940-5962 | 1.09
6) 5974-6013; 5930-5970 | 1.04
